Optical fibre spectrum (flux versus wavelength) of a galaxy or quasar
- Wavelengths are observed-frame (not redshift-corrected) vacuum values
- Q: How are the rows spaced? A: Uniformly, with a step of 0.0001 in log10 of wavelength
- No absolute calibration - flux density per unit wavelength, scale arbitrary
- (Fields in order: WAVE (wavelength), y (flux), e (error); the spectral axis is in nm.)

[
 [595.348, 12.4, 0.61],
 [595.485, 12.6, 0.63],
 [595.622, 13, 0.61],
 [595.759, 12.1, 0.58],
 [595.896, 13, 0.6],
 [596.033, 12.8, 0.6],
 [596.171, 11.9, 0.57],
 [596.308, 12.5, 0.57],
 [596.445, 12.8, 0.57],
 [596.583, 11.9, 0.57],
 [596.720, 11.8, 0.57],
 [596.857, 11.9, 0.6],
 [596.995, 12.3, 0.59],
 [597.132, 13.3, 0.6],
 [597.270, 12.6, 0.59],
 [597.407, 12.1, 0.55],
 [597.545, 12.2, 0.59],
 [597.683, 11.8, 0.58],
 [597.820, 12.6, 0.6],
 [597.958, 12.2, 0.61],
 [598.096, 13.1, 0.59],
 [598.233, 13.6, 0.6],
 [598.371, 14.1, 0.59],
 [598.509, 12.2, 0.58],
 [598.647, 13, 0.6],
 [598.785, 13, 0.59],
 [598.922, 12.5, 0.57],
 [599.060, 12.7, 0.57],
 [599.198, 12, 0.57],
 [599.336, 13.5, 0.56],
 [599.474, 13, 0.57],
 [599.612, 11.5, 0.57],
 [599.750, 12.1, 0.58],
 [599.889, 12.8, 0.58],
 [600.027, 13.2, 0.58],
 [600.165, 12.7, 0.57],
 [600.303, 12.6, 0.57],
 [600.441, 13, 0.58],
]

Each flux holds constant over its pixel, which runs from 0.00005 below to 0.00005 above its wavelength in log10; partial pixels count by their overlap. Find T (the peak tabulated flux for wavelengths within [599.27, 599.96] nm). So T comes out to 13.5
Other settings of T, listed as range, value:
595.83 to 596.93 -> 13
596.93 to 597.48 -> 13.3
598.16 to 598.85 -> 14.1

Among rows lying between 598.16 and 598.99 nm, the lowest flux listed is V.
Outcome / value 12.2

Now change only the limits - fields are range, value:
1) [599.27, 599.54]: 13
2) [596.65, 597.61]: 11.8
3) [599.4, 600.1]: 11.5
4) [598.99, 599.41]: 12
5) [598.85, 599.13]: 12.5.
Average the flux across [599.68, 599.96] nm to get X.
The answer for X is 12.4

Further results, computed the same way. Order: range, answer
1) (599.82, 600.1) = 13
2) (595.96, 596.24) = 12.4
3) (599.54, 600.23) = 12.5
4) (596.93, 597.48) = 12.6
